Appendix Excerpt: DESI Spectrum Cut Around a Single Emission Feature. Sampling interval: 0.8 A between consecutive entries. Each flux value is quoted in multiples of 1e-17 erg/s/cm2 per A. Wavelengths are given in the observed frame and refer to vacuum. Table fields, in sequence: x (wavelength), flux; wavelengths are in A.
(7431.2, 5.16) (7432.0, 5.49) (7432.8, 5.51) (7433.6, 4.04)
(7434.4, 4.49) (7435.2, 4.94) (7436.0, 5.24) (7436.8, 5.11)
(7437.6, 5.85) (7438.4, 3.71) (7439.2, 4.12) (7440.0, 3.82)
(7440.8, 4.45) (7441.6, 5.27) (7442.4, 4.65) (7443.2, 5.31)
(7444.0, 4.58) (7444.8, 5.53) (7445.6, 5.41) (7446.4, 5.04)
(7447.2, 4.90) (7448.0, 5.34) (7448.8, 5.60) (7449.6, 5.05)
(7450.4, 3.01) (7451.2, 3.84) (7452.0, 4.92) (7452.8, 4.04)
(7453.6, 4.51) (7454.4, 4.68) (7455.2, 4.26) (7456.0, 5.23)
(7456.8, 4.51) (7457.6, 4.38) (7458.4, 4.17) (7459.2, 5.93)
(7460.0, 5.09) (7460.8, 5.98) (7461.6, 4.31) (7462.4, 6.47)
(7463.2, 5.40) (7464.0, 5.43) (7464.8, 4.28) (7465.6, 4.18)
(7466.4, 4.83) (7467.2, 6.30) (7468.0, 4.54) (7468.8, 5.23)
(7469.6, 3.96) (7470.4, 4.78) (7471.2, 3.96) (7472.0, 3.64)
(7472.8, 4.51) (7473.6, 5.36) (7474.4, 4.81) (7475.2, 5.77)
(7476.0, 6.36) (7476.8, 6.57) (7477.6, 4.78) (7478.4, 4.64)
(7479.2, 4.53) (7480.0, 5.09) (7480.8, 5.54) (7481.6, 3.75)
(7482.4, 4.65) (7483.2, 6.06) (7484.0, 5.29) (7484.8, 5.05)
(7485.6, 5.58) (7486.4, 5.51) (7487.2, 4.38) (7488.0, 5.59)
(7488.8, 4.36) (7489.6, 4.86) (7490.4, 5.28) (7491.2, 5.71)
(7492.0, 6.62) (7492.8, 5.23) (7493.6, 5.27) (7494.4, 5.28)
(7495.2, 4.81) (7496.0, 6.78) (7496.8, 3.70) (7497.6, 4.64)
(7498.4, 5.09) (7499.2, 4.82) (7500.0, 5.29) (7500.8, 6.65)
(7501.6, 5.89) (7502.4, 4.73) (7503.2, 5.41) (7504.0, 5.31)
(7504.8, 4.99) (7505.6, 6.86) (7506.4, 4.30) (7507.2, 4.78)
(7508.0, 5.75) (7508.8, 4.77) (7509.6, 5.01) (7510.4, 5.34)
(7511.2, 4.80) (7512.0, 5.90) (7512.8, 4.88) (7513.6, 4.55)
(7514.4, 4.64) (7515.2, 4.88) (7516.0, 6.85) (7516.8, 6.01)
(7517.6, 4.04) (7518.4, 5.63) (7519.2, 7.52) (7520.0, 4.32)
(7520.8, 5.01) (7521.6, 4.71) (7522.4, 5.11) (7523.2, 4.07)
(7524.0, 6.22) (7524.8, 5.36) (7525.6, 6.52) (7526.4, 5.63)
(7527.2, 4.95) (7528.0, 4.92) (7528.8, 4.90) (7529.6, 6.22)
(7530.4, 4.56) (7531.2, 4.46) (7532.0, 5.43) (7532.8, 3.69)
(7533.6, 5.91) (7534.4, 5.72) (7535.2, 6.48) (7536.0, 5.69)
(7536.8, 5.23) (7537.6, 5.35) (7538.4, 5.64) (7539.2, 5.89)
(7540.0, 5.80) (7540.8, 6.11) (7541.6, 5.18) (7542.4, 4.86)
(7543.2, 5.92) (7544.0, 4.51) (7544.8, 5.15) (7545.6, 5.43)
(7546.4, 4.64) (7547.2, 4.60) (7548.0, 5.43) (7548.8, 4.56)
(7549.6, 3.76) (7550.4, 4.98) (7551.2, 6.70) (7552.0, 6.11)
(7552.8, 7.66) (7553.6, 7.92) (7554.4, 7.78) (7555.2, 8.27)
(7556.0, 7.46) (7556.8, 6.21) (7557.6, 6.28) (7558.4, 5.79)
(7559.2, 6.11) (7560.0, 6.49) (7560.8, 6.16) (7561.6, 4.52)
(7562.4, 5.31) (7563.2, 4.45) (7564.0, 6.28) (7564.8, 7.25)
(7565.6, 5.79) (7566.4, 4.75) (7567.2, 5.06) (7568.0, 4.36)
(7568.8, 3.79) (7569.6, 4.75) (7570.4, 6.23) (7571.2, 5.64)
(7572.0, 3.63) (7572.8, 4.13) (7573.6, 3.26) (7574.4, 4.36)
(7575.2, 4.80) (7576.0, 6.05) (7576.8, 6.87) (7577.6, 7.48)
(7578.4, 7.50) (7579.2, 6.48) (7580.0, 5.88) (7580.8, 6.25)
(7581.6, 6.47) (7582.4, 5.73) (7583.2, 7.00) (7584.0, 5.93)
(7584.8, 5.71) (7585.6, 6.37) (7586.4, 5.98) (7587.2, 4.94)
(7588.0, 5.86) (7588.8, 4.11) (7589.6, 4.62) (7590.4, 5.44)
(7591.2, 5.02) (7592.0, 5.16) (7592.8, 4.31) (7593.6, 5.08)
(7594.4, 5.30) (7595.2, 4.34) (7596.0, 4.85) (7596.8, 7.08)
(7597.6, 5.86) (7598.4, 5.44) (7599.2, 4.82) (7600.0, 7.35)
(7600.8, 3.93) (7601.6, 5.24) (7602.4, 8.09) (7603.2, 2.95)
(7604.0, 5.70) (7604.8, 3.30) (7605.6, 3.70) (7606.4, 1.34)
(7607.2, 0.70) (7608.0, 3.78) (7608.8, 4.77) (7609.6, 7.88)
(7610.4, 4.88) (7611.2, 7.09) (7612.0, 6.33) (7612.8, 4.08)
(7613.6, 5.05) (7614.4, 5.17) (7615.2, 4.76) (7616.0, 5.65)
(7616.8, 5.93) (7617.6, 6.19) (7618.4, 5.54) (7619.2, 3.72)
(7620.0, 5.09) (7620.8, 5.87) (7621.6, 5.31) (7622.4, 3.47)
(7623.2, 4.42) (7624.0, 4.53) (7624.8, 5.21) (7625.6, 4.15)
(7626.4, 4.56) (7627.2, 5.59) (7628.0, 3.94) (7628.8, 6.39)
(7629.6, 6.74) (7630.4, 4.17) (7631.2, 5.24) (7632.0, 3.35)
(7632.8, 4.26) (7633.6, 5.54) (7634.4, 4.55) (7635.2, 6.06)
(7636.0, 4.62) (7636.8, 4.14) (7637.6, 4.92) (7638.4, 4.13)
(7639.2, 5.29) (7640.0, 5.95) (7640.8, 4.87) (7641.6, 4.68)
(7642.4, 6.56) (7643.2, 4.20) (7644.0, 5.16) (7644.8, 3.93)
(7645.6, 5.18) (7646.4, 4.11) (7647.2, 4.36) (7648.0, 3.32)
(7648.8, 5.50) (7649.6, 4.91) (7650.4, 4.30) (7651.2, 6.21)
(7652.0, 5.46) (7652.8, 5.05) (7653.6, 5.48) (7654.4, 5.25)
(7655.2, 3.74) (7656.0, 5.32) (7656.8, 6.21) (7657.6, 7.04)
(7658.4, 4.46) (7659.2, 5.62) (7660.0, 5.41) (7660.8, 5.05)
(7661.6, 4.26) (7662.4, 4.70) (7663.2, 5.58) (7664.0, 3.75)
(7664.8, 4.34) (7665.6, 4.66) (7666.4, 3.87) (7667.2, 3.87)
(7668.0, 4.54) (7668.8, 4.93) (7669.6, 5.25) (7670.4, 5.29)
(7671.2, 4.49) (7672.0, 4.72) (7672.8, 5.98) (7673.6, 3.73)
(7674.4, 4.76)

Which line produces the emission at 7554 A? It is H-alpha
